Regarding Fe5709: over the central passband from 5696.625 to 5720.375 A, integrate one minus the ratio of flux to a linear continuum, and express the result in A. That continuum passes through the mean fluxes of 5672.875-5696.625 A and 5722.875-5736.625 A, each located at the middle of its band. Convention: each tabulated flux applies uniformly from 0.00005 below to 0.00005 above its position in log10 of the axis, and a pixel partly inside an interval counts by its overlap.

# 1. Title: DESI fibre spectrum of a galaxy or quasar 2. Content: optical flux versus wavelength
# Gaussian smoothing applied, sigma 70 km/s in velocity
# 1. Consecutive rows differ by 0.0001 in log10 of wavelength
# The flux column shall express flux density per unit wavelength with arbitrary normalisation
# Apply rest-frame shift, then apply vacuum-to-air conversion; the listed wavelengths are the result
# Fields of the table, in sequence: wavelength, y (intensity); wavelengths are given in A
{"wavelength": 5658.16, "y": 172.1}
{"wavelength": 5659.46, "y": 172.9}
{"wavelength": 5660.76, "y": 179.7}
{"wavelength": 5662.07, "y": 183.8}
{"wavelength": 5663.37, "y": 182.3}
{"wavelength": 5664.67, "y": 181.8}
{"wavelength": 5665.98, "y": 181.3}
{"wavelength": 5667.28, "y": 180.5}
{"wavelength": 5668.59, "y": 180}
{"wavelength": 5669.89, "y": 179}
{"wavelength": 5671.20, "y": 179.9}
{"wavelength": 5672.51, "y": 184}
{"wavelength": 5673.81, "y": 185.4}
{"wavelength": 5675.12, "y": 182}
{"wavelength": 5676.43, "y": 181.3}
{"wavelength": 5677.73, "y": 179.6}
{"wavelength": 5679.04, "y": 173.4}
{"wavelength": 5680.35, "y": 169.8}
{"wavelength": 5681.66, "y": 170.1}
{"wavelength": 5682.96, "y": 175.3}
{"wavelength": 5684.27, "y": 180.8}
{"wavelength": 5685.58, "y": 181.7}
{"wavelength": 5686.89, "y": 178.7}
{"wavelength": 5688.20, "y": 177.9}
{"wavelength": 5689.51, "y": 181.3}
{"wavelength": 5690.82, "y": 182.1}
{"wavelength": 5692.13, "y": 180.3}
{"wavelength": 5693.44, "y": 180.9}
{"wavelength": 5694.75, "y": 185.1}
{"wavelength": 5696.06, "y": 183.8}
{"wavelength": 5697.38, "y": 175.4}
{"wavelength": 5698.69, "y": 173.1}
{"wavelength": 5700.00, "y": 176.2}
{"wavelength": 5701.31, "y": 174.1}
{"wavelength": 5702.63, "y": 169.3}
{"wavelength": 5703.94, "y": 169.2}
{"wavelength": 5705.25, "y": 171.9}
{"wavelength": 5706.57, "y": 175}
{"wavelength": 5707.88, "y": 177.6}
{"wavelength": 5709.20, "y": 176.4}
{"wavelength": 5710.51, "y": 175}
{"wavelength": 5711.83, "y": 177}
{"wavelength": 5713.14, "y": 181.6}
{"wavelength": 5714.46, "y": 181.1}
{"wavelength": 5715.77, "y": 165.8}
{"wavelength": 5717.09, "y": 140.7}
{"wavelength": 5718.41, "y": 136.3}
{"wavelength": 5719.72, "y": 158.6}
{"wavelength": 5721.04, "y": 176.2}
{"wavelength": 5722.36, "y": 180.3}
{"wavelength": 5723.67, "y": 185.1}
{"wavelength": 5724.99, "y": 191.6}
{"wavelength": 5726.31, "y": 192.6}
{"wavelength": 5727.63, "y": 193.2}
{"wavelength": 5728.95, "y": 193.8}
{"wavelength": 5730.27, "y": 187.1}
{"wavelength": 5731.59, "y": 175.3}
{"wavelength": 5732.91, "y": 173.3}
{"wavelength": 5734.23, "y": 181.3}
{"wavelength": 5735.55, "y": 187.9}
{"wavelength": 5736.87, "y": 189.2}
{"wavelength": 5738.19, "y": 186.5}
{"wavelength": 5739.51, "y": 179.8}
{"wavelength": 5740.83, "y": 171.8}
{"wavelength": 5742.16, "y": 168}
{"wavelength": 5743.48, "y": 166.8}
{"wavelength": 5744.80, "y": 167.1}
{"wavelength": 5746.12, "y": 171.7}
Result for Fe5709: 1.7 A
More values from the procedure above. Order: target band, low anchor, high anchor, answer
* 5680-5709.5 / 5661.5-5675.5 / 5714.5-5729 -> 0.1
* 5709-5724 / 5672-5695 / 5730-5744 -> 0.8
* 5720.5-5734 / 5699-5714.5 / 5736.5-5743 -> -0.6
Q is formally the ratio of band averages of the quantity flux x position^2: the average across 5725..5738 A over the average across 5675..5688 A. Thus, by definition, 1.07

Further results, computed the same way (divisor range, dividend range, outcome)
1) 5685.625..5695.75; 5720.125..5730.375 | 1.04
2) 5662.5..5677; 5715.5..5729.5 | 0.98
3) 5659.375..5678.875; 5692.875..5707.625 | 0.98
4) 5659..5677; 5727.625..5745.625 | 1.02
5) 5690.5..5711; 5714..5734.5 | 1.00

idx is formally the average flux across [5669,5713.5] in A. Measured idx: 178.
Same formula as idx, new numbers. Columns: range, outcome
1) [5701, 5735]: 175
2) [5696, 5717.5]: 173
